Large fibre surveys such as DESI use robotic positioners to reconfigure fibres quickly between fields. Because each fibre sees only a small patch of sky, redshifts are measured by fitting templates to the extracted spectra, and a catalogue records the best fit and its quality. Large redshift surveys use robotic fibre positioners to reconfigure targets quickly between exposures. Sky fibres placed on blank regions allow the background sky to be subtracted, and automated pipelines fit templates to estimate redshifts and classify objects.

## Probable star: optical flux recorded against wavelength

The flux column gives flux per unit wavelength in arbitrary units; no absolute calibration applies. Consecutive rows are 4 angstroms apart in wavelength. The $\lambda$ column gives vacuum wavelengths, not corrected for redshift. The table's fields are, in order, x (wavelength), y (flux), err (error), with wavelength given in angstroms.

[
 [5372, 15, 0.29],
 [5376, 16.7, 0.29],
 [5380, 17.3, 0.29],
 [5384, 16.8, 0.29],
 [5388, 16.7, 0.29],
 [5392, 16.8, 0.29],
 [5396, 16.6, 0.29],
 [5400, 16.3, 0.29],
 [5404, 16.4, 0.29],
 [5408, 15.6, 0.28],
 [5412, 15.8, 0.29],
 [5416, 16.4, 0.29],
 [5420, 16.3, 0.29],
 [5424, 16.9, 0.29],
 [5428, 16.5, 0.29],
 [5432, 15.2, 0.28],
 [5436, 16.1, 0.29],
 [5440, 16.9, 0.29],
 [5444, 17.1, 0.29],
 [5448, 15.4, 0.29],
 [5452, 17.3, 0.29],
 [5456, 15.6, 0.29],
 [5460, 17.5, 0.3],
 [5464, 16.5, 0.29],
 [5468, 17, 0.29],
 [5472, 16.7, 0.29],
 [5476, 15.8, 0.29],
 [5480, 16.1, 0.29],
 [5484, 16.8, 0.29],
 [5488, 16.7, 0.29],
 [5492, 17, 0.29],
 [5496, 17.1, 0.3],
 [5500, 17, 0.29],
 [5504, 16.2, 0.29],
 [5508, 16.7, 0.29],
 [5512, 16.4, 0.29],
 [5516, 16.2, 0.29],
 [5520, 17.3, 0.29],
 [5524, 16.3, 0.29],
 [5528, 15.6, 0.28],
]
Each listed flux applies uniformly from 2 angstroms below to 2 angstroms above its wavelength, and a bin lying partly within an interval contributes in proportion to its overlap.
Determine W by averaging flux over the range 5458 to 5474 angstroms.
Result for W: 16.9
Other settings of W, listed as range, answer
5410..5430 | 16.4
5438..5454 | 16.7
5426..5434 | 15.8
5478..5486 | 16.5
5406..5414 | 15.7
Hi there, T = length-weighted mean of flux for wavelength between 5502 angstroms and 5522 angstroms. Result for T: 16.6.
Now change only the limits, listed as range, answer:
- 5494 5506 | 16.8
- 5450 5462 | 16.8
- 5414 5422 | 16.4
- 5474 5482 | 16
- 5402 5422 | 16.1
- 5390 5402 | 16.6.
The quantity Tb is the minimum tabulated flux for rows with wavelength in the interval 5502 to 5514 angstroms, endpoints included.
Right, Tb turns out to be 16.2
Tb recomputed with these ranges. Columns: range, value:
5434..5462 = 15.4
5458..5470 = 16.5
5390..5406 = 16.3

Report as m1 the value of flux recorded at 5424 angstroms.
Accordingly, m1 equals 16.9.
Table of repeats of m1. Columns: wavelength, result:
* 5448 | 15.4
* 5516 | 16.2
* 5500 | 17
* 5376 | 16.7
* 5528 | 15.6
